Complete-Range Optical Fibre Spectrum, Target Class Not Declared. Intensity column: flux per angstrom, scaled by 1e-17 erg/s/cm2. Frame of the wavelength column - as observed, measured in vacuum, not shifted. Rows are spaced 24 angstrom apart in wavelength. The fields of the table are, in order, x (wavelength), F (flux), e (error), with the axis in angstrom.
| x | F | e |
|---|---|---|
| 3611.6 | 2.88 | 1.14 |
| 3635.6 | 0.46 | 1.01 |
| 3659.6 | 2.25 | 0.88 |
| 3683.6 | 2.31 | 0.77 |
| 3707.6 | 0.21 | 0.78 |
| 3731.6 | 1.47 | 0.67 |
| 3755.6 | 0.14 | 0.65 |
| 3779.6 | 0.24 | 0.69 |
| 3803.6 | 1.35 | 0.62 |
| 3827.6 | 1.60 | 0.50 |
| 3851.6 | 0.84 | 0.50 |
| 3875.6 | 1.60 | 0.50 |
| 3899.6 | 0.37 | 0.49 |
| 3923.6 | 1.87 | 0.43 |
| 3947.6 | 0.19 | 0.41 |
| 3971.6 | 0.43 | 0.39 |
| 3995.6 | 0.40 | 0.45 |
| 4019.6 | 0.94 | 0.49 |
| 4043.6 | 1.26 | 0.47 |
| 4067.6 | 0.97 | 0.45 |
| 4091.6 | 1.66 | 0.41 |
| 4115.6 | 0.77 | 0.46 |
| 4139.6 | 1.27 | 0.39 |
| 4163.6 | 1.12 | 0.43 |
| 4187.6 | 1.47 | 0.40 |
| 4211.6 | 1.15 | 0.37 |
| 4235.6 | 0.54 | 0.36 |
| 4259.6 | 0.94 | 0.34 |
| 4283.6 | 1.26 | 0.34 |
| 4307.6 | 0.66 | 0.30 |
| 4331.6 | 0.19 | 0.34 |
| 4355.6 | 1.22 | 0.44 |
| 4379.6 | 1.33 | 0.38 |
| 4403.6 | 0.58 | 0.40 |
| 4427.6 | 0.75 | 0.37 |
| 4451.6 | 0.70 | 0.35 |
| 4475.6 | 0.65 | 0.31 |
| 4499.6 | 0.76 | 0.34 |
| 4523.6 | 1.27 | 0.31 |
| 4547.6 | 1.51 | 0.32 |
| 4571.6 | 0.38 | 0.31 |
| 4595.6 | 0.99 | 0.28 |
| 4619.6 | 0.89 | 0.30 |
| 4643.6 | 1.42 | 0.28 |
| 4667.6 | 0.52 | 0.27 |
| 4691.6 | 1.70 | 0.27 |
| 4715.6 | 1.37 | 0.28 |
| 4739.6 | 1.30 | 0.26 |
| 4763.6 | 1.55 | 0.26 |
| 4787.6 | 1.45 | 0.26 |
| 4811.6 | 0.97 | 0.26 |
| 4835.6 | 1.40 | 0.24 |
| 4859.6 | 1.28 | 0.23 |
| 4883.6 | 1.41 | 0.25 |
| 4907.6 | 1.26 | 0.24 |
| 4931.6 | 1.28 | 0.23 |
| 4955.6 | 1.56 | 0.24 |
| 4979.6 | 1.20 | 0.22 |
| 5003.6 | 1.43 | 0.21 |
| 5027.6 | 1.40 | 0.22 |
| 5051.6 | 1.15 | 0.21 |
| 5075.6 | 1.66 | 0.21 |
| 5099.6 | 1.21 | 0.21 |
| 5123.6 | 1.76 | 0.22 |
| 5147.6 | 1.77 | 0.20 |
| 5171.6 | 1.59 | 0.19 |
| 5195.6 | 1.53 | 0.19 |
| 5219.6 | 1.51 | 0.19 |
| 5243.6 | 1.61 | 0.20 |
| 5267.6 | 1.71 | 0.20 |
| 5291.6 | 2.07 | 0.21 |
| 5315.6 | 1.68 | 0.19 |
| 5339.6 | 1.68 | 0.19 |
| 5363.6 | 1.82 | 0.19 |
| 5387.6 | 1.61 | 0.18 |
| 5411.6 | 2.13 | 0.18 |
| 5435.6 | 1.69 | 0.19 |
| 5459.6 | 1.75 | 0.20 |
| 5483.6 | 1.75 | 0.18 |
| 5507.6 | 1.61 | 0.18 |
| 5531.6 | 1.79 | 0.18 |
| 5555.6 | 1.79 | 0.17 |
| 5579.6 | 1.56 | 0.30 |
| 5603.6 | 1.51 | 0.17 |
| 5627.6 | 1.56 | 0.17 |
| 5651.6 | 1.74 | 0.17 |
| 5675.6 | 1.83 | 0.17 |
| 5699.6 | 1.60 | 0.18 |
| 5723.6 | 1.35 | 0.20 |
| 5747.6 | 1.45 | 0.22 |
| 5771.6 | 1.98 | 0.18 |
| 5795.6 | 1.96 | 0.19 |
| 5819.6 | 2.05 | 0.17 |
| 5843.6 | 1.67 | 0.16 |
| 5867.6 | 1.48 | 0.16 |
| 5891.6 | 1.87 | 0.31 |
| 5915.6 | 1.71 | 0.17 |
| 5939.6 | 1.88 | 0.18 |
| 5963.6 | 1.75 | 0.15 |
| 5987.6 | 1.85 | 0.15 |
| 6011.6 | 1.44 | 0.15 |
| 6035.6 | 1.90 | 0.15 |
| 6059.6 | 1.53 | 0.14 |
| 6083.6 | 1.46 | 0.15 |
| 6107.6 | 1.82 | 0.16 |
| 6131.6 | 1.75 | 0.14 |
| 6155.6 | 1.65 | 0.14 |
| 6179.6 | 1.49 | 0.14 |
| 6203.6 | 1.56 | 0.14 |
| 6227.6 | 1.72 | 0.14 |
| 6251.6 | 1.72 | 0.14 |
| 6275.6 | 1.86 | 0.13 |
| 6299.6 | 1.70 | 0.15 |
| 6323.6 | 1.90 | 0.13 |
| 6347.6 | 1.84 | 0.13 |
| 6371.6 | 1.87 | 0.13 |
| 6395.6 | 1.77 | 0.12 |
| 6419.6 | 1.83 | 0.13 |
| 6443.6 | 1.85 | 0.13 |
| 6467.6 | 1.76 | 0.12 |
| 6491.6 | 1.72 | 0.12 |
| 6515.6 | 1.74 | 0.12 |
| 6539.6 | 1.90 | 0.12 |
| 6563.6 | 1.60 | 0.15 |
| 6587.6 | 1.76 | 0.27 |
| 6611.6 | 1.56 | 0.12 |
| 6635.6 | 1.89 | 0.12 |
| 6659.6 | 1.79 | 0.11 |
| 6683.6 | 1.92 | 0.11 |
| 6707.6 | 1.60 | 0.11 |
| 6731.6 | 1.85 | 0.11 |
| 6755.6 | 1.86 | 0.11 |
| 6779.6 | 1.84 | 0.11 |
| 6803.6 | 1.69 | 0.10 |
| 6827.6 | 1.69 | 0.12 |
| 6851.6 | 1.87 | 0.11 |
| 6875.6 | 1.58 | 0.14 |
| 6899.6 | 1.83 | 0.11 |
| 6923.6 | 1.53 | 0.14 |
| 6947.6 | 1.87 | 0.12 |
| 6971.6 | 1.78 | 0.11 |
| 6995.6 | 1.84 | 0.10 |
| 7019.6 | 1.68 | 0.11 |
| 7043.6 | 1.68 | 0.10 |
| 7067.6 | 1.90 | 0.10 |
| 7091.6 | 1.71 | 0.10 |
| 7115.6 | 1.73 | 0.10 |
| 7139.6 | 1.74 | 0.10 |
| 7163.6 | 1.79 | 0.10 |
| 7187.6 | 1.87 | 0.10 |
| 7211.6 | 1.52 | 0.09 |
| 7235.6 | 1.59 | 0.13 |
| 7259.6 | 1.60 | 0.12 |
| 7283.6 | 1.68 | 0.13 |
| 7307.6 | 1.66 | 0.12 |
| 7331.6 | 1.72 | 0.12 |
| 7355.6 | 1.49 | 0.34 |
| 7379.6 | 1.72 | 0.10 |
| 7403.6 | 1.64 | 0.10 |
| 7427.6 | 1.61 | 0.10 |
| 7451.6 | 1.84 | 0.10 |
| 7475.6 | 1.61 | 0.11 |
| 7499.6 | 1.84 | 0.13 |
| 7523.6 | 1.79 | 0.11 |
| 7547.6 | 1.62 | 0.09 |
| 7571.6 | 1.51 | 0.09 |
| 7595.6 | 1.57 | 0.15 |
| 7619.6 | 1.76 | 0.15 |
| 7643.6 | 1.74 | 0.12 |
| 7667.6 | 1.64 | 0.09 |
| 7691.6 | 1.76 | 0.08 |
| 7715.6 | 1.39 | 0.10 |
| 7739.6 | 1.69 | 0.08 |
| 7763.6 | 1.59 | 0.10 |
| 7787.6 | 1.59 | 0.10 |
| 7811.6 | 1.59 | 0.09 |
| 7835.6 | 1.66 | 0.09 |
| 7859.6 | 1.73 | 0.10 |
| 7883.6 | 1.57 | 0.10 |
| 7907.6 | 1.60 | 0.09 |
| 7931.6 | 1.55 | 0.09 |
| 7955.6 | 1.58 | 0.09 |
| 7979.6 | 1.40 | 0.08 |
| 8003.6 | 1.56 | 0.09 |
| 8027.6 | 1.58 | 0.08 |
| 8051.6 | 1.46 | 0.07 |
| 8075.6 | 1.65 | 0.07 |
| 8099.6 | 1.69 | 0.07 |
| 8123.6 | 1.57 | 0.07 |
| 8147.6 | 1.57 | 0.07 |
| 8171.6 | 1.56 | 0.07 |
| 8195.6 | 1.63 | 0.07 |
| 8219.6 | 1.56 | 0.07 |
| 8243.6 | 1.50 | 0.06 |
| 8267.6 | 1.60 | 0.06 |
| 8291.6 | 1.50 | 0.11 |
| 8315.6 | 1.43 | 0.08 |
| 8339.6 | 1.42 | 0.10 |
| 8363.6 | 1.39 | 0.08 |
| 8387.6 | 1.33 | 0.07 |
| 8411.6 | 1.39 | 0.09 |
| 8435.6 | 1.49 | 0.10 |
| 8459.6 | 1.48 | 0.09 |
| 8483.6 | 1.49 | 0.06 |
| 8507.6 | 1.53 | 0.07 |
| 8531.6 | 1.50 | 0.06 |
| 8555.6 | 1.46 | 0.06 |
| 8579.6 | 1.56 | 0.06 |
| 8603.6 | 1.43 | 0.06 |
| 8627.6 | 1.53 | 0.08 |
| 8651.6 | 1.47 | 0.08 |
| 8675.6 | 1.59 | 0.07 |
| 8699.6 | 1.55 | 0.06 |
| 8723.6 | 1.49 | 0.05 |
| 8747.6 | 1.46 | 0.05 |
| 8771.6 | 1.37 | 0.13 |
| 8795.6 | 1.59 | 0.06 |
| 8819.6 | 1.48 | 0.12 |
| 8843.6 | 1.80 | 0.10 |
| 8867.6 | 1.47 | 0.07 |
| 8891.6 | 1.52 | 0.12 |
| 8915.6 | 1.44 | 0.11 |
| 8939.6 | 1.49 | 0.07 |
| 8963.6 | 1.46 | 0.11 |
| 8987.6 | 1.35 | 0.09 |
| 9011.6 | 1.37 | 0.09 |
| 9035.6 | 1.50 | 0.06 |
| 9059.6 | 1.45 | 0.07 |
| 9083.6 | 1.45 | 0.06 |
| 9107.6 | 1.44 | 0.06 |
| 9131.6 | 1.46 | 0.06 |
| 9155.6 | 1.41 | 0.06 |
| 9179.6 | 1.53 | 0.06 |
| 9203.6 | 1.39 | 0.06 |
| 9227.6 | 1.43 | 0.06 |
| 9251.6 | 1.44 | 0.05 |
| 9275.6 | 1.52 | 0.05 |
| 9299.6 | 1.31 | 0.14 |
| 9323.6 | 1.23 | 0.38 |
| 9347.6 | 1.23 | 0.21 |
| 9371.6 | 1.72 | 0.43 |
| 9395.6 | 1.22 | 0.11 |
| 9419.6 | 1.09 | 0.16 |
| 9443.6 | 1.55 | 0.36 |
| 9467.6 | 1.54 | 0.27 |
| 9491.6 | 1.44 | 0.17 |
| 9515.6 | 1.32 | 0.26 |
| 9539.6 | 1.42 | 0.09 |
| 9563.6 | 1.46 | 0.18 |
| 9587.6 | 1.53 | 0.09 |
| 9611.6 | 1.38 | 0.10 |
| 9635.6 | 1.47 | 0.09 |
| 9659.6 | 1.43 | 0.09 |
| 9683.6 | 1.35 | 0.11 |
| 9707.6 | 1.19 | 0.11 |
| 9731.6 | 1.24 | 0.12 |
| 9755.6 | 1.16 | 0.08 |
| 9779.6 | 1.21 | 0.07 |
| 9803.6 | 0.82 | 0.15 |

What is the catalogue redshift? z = 0.17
